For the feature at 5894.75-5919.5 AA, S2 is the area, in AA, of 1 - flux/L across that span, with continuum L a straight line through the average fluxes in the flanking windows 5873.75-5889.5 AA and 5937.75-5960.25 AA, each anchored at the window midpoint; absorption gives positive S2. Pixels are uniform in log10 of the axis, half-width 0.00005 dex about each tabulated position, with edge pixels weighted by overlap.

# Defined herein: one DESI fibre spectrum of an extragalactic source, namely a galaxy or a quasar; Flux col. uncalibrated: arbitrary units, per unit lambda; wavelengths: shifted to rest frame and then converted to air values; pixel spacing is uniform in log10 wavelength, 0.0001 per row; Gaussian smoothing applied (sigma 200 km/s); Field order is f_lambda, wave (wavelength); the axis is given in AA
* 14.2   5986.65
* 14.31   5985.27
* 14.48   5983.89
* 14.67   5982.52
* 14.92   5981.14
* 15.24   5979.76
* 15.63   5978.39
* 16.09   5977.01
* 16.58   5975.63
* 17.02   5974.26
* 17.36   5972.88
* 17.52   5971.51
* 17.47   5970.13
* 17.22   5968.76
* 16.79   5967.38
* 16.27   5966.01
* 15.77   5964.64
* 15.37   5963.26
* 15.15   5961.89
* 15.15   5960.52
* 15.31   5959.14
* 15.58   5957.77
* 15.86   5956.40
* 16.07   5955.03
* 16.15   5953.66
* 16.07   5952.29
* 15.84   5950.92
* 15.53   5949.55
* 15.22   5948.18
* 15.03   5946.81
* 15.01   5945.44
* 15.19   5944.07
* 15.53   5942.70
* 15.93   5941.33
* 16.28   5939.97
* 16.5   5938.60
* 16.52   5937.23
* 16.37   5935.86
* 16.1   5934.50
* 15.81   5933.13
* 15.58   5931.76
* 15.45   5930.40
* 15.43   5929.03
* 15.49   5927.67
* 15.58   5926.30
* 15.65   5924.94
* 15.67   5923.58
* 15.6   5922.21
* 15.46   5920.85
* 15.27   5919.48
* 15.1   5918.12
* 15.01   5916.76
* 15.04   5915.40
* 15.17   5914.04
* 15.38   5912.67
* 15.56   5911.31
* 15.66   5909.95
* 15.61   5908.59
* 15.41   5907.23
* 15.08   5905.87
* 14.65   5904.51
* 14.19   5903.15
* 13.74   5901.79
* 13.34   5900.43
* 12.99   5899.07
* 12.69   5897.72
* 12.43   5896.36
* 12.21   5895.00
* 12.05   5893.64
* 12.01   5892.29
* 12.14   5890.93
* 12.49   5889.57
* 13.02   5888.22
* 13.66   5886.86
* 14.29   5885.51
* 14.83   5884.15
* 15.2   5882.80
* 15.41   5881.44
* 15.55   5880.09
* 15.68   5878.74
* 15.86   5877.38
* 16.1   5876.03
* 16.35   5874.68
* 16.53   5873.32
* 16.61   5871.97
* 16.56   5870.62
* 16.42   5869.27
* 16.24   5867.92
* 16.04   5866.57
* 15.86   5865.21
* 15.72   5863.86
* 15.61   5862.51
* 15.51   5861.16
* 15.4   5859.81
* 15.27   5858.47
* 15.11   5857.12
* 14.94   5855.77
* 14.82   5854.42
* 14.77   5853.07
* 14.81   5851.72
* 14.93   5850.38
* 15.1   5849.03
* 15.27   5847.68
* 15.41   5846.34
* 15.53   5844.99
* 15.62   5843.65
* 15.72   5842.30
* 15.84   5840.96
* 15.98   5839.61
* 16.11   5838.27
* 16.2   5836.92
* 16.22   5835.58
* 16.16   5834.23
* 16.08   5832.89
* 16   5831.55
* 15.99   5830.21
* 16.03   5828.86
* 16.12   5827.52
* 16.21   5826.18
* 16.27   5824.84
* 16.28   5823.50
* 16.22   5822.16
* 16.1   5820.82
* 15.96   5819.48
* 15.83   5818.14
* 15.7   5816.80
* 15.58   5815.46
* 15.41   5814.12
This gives 1.30 AA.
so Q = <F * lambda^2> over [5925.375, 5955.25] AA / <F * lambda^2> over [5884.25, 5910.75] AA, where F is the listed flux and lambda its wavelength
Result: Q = 1.18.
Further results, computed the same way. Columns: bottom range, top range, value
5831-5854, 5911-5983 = 1.05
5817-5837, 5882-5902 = 0.83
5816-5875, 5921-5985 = 1.04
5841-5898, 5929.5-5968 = 1.09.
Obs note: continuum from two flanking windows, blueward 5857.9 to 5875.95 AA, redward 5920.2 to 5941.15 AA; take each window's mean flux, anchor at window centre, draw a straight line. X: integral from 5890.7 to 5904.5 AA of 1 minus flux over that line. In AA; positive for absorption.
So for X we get 2.6 AA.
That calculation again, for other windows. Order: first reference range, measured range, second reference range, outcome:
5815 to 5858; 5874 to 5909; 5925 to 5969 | 3.6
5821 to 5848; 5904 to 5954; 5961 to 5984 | 1.6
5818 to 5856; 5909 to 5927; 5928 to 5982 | 0.5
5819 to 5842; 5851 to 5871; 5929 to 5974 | 0.7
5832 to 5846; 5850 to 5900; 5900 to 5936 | 2.8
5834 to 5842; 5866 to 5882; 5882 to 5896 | -2.4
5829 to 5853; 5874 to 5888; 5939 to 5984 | 0.5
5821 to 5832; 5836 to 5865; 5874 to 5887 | 0.7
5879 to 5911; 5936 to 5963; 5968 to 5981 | 0.1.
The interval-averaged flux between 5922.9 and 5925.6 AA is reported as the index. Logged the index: 15.7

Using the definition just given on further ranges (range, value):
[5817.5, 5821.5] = 16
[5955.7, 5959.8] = 15.6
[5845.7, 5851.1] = 15.2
